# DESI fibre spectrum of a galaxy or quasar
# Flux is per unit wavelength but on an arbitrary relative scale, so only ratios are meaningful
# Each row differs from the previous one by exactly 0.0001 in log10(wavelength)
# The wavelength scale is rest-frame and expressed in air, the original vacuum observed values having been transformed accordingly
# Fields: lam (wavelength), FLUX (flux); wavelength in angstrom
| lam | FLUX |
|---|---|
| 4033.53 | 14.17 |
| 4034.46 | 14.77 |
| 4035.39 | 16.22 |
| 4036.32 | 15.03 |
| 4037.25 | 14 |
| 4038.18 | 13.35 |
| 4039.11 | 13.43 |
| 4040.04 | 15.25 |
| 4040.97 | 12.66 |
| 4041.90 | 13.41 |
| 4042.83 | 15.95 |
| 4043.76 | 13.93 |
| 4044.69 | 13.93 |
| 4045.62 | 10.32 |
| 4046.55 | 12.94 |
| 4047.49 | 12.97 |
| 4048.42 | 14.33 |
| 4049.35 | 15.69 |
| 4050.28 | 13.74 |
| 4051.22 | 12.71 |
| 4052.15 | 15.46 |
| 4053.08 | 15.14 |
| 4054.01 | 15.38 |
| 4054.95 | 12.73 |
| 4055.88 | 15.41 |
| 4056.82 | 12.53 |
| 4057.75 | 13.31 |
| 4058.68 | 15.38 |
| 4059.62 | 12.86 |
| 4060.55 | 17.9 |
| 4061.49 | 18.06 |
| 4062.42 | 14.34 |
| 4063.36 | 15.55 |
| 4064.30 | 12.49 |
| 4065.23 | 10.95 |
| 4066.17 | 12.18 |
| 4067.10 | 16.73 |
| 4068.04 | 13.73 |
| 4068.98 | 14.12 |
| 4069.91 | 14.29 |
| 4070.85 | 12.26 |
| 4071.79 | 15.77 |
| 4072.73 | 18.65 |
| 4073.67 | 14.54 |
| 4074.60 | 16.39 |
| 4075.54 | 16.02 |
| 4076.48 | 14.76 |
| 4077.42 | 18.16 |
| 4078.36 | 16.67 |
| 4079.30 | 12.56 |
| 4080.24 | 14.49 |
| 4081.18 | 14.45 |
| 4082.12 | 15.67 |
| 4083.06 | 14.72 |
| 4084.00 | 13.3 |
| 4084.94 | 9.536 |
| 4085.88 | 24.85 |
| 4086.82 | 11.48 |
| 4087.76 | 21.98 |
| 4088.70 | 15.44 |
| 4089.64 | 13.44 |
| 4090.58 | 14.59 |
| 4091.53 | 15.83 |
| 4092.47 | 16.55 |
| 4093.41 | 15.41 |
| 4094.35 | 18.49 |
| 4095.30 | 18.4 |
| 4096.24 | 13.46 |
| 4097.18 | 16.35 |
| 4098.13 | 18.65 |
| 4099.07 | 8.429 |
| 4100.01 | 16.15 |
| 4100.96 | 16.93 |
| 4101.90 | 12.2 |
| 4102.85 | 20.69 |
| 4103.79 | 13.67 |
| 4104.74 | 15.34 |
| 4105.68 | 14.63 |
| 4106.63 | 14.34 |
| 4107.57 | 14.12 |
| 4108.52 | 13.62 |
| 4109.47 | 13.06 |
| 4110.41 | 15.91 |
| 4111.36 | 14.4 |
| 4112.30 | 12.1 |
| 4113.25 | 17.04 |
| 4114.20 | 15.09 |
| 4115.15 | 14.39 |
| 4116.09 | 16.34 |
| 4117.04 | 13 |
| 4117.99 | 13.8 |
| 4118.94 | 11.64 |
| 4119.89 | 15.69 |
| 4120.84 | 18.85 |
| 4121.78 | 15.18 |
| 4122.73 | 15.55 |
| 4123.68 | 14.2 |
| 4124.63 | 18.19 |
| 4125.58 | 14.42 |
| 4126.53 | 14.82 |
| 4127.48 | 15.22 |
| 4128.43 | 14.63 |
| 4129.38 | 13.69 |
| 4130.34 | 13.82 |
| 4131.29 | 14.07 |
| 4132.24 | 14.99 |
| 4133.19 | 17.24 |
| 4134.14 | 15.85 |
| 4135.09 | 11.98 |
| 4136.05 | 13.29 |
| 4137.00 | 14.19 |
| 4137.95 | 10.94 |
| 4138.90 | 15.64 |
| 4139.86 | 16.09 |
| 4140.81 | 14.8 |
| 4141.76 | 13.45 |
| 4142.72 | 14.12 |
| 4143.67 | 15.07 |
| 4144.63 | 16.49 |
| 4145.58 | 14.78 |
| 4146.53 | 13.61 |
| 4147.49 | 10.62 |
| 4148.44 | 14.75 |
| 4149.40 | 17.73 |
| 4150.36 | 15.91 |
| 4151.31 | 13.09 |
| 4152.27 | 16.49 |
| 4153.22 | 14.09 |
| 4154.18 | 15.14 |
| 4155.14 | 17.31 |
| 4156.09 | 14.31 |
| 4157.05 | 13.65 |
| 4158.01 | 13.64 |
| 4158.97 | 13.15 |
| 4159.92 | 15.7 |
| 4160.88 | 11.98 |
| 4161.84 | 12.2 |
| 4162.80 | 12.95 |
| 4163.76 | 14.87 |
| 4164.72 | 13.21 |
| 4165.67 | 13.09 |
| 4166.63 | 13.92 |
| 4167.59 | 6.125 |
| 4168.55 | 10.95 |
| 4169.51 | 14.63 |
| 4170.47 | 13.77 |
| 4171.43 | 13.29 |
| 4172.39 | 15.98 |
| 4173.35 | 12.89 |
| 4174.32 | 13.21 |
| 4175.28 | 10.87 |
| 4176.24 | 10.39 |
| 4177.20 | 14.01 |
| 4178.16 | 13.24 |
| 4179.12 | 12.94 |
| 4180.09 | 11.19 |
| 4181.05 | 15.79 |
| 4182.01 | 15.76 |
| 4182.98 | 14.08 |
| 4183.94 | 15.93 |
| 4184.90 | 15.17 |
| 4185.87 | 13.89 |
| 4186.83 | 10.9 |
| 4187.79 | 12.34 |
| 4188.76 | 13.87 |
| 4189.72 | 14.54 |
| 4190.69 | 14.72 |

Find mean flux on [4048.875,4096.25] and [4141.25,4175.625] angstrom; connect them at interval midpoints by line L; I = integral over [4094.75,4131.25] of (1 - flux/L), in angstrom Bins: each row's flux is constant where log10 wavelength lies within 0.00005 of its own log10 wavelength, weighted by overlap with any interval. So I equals -1.1 angstrom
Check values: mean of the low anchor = 15.1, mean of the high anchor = 13.8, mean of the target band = 14.9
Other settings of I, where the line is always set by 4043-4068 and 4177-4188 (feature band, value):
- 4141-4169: 0.0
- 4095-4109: -1.1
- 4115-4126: -0.9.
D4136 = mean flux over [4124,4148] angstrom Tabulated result 14.5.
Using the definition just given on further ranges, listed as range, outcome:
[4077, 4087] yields 15.2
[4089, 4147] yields 14.9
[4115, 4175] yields 14.3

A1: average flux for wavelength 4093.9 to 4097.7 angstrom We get 16.7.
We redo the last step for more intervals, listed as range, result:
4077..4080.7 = 15.4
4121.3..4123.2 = 15.5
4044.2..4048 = 12.6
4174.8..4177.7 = 11.8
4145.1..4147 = 14.3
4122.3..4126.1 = 15.6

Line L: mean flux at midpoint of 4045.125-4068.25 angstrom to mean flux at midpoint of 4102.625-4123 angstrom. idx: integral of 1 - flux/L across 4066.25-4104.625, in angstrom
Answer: -2.5 angstrom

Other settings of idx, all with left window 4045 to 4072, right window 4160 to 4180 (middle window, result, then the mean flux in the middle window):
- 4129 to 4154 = -2.69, 14.5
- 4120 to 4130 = -1.63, 15.5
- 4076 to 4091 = -1.73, 15.4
